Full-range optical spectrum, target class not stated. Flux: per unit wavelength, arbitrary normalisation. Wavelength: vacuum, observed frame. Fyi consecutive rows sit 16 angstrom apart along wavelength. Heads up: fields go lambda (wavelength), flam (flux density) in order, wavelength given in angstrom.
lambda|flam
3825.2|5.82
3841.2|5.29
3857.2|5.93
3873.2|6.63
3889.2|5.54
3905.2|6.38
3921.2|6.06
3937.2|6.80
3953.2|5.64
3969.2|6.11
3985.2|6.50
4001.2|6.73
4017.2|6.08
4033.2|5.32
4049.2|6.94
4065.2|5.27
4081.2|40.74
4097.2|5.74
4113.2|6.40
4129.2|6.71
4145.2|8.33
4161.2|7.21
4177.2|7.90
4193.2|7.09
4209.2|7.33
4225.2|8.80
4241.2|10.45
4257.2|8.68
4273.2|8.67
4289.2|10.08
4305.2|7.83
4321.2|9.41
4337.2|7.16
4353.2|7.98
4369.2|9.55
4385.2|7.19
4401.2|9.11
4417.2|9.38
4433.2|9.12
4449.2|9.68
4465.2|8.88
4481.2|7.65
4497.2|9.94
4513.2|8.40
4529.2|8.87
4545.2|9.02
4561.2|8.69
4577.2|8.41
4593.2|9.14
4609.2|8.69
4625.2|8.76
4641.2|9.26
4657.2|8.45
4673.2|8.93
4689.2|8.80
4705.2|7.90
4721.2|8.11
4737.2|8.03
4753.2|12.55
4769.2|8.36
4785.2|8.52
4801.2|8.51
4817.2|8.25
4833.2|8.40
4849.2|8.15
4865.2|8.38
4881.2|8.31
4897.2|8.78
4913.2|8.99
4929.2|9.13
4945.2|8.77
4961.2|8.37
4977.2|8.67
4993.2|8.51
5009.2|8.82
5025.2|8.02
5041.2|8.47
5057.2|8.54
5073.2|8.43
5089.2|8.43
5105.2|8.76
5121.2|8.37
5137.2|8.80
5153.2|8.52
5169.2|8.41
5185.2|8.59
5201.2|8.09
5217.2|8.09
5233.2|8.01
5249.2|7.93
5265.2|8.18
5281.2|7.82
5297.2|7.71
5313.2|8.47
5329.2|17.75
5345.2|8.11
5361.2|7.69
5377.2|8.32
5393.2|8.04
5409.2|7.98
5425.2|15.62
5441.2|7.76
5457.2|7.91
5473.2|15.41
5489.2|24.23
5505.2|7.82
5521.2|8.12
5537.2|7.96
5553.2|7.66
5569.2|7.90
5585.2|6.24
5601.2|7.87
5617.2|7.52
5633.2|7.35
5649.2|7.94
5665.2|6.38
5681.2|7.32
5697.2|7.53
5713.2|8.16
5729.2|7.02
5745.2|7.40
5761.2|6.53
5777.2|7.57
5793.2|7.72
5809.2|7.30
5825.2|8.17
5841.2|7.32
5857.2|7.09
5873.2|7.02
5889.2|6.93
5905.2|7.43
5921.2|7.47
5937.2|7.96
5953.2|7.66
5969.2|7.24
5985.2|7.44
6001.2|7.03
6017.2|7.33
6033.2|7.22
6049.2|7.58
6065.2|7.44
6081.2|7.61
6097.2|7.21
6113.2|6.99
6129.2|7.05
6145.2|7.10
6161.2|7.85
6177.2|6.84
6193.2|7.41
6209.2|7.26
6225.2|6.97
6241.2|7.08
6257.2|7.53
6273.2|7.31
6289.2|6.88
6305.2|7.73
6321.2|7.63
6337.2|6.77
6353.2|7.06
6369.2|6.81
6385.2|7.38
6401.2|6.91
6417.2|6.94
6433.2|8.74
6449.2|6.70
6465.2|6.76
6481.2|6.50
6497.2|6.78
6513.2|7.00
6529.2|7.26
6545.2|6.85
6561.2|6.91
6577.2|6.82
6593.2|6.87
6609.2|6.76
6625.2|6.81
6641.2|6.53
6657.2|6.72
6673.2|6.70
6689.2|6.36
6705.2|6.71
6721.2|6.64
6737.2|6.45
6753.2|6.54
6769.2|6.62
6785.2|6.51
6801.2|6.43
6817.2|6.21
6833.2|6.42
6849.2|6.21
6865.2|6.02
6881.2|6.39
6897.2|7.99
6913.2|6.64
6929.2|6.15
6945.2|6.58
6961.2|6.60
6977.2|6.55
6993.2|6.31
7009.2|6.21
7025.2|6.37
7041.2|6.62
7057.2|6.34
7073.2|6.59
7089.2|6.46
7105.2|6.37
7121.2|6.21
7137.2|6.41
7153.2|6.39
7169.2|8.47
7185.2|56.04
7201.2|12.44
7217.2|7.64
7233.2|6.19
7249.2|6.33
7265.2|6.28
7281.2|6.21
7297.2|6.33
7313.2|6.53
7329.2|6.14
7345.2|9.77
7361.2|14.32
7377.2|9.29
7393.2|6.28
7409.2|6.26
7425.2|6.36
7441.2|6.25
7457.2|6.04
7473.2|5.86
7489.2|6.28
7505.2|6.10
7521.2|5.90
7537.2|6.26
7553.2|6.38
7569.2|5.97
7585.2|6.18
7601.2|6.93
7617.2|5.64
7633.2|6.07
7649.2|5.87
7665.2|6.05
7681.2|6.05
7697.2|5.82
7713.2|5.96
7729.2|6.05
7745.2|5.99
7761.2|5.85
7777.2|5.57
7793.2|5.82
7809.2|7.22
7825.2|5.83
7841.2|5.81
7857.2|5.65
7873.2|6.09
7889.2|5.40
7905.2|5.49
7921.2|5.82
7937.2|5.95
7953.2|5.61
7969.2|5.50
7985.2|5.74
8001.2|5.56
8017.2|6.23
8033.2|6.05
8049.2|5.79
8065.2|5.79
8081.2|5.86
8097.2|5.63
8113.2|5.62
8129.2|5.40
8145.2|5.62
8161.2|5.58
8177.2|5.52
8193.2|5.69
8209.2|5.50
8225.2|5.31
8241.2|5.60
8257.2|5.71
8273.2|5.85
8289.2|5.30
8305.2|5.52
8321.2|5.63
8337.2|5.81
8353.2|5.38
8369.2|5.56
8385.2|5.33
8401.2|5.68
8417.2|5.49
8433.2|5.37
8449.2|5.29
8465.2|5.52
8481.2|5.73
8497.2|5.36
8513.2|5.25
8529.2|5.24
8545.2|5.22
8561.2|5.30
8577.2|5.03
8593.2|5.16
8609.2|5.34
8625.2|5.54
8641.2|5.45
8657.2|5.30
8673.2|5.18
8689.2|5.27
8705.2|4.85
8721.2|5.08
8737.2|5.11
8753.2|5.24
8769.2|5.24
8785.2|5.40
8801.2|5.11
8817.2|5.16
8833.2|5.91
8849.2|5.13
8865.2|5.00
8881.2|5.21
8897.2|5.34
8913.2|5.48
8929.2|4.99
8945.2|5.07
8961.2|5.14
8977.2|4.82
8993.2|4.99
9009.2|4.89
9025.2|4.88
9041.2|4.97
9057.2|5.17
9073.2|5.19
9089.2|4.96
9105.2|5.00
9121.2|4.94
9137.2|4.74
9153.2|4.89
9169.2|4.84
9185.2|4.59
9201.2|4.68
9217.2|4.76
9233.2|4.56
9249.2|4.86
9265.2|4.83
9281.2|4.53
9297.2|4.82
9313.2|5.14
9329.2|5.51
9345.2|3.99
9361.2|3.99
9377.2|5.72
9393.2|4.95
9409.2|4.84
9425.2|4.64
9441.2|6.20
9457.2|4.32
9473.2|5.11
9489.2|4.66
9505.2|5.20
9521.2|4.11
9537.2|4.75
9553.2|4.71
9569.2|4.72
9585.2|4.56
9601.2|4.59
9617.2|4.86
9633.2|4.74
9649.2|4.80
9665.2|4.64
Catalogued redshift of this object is 0.09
